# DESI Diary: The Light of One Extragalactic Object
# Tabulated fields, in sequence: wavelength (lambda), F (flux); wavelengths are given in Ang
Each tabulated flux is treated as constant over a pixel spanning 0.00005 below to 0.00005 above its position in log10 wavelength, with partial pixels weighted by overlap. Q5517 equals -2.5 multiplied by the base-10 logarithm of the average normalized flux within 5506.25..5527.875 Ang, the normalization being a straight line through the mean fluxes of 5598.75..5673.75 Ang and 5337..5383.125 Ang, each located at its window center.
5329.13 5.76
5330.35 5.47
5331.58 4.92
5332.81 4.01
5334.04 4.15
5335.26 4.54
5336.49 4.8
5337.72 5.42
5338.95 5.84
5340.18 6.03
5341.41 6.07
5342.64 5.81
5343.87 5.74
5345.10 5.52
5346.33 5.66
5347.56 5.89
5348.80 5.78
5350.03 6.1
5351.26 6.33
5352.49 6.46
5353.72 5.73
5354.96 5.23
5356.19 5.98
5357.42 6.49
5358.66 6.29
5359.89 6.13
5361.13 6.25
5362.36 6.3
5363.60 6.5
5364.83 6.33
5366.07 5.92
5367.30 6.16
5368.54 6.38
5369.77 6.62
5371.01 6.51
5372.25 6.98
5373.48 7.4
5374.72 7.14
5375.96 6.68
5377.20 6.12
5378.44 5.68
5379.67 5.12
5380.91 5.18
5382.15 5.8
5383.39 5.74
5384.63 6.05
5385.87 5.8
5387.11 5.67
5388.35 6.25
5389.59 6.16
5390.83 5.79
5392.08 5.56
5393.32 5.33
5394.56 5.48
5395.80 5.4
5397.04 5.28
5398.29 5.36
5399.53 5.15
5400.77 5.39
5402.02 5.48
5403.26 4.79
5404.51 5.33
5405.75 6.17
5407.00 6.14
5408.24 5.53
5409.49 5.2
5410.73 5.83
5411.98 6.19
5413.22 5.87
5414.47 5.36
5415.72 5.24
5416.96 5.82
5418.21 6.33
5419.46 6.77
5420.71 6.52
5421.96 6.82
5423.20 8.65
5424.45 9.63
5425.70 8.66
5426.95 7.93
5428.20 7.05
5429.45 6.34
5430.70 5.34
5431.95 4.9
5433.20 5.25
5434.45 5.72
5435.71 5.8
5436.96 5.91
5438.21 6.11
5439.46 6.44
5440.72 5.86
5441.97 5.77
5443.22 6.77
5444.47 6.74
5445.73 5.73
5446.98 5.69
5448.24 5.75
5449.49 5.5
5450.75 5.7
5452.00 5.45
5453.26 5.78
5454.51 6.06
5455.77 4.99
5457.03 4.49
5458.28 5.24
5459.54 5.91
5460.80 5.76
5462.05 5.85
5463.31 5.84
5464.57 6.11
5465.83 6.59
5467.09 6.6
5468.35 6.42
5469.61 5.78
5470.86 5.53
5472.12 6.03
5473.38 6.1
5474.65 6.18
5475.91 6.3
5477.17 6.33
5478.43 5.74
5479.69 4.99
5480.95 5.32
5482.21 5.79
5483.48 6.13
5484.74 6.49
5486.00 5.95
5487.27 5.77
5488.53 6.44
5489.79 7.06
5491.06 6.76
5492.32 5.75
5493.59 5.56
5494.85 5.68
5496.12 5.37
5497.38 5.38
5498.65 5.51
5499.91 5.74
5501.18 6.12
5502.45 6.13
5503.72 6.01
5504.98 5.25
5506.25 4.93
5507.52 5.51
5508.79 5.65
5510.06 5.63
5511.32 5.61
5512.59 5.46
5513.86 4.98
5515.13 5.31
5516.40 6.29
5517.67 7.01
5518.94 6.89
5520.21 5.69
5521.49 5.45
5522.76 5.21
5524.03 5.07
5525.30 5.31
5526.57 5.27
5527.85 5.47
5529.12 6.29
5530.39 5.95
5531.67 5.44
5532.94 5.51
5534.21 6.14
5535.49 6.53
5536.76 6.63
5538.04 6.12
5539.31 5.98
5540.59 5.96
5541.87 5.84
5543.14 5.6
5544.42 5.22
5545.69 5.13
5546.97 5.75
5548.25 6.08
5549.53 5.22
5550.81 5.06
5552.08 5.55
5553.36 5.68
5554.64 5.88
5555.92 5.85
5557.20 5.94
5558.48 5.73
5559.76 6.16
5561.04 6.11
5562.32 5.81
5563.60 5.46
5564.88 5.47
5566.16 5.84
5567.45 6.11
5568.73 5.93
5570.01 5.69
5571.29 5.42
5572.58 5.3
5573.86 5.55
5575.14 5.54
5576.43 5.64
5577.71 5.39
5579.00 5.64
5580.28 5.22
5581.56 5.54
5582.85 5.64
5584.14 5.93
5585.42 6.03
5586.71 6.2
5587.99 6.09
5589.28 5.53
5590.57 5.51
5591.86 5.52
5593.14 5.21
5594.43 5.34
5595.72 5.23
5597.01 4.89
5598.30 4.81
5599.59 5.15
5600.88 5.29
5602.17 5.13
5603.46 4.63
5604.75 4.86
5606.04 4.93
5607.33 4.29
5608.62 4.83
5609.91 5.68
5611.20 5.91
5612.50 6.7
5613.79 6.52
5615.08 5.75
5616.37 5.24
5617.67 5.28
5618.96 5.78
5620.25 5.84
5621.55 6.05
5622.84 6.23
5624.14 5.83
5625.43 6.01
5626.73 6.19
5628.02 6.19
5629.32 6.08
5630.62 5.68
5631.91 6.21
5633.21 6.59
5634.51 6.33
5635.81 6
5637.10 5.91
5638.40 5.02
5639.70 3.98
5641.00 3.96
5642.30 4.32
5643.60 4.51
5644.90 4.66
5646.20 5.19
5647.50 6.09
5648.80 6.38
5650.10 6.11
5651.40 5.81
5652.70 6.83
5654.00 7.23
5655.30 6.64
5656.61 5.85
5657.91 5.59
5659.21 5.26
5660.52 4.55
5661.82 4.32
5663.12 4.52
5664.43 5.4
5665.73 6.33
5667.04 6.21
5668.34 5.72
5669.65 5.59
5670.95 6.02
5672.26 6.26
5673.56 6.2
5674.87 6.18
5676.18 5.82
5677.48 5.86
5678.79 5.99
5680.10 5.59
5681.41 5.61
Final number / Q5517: 0.04 mag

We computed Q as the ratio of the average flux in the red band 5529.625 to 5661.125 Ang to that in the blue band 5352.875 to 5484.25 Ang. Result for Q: 0.94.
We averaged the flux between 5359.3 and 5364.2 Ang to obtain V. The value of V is 6.29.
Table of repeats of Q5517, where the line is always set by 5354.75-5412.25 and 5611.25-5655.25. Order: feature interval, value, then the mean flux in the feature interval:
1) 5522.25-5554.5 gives 0.03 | 5.69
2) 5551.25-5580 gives 0.02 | 5.7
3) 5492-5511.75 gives 0.05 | 5.61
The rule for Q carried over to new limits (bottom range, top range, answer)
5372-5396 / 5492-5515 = 0.93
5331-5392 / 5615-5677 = 0.97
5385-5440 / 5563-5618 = 0.91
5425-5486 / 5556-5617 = 0.93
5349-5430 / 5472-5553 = 0.94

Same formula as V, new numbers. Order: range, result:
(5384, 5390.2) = 5.99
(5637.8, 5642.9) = 4.31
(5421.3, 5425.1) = 8.36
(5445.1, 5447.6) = 5.71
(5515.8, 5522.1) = 6.26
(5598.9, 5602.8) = 5.18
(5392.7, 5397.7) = 5.37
